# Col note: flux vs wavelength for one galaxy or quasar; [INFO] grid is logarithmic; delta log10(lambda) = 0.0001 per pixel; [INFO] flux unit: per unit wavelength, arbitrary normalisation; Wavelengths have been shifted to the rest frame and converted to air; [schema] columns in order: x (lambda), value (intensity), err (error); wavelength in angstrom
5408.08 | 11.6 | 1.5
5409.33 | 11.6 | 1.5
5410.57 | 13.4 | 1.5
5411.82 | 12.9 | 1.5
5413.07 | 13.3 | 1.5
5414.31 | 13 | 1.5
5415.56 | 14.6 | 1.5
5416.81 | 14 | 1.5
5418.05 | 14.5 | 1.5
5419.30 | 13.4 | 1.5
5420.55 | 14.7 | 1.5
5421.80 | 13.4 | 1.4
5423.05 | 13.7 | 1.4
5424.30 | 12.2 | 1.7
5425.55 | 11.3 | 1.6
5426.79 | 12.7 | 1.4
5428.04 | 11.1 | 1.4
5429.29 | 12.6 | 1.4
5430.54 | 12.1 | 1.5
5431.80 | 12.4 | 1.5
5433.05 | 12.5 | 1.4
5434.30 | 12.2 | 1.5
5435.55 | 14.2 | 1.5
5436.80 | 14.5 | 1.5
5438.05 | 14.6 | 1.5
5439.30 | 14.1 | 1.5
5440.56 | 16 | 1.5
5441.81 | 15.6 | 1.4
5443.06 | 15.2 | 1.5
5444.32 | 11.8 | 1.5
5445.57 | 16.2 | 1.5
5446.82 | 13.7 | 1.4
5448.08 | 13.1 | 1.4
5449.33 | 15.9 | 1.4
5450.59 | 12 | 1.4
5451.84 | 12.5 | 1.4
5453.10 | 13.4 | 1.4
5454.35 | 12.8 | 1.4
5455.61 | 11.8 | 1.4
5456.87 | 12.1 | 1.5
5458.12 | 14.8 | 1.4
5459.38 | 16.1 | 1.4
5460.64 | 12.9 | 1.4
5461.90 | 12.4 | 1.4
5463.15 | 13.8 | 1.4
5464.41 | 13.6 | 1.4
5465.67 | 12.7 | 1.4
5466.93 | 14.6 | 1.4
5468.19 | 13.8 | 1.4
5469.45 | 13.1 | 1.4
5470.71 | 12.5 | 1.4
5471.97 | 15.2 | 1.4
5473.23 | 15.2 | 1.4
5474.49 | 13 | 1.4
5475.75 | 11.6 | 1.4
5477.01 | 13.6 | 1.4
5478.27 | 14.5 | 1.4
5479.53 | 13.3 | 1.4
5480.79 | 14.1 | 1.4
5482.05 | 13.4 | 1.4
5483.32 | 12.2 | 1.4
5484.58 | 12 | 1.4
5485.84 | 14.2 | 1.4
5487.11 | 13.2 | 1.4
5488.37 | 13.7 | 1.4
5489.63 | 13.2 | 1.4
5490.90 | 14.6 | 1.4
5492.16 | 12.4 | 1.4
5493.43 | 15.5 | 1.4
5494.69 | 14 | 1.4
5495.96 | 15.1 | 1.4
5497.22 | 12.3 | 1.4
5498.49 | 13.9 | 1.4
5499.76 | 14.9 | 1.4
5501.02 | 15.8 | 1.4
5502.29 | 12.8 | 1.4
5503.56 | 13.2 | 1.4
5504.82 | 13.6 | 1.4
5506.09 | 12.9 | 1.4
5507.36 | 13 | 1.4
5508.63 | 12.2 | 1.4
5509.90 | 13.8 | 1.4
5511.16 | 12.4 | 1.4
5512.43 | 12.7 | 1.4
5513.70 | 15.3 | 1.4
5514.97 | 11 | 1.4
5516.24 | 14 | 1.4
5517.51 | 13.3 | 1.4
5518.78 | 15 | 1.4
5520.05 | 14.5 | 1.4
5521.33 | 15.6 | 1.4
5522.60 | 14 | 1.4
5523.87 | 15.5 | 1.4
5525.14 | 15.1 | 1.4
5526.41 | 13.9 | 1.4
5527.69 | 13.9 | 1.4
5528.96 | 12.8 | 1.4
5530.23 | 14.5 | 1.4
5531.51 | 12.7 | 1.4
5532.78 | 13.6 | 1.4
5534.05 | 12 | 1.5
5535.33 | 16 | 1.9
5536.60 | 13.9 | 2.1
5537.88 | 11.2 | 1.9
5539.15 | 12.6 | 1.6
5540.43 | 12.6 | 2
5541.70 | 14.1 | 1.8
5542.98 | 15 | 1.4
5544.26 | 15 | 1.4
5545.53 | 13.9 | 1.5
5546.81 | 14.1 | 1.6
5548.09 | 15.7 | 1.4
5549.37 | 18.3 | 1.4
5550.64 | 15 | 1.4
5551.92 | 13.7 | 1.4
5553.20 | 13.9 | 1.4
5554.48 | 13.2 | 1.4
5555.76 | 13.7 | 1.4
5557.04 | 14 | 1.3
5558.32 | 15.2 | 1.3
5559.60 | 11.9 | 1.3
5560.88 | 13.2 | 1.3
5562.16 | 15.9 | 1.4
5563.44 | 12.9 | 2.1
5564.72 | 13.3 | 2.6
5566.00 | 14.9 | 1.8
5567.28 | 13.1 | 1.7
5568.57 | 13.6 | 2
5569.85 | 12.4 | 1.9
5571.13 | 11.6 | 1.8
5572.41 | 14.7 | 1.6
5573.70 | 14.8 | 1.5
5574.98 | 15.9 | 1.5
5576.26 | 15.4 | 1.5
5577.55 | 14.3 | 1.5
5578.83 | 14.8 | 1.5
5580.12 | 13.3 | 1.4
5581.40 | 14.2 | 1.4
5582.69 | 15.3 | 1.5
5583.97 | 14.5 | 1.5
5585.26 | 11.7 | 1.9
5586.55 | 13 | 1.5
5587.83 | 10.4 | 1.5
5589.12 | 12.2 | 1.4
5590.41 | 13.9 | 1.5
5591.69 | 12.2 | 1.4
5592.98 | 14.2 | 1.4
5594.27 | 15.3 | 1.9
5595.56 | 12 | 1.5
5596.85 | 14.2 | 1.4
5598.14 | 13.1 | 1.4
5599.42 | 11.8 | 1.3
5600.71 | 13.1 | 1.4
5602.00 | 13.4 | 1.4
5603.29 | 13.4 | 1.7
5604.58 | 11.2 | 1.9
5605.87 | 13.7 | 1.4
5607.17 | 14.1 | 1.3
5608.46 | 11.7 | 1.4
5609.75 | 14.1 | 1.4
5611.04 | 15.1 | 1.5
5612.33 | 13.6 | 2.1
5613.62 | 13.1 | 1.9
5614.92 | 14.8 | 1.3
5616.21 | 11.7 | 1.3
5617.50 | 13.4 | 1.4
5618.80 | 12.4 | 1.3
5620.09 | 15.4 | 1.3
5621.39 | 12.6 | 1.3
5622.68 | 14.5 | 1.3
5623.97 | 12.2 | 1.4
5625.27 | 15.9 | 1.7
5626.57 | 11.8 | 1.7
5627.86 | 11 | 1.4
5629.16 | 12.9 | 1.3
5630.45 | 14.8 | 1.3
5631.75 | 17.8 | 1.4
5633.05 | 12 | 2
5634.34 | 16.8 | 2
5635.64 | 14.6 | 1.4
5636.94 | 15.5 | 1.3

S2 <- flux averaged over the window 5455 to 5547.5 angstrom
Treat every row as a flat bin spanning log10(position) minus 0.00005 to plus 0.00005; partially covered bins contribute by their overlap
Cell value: 13.7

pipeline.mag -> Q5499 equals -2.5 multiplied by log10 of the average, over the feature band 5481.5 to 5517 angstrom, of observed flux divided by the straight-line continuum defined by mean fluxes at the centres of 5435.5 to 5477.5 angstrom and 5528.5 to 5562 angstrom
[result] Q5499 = 0.030 mag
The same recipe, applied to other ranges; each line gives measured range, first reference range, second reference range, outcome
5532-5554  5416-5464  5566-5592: -0.04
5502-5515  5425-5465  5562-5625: 0.03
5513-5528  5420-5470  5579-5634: -0.07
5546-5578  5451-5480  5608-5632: -0.05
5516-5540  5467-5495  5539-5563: 0.01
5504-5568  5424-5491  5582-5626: -0.04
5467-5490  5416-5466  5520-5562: 0.02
